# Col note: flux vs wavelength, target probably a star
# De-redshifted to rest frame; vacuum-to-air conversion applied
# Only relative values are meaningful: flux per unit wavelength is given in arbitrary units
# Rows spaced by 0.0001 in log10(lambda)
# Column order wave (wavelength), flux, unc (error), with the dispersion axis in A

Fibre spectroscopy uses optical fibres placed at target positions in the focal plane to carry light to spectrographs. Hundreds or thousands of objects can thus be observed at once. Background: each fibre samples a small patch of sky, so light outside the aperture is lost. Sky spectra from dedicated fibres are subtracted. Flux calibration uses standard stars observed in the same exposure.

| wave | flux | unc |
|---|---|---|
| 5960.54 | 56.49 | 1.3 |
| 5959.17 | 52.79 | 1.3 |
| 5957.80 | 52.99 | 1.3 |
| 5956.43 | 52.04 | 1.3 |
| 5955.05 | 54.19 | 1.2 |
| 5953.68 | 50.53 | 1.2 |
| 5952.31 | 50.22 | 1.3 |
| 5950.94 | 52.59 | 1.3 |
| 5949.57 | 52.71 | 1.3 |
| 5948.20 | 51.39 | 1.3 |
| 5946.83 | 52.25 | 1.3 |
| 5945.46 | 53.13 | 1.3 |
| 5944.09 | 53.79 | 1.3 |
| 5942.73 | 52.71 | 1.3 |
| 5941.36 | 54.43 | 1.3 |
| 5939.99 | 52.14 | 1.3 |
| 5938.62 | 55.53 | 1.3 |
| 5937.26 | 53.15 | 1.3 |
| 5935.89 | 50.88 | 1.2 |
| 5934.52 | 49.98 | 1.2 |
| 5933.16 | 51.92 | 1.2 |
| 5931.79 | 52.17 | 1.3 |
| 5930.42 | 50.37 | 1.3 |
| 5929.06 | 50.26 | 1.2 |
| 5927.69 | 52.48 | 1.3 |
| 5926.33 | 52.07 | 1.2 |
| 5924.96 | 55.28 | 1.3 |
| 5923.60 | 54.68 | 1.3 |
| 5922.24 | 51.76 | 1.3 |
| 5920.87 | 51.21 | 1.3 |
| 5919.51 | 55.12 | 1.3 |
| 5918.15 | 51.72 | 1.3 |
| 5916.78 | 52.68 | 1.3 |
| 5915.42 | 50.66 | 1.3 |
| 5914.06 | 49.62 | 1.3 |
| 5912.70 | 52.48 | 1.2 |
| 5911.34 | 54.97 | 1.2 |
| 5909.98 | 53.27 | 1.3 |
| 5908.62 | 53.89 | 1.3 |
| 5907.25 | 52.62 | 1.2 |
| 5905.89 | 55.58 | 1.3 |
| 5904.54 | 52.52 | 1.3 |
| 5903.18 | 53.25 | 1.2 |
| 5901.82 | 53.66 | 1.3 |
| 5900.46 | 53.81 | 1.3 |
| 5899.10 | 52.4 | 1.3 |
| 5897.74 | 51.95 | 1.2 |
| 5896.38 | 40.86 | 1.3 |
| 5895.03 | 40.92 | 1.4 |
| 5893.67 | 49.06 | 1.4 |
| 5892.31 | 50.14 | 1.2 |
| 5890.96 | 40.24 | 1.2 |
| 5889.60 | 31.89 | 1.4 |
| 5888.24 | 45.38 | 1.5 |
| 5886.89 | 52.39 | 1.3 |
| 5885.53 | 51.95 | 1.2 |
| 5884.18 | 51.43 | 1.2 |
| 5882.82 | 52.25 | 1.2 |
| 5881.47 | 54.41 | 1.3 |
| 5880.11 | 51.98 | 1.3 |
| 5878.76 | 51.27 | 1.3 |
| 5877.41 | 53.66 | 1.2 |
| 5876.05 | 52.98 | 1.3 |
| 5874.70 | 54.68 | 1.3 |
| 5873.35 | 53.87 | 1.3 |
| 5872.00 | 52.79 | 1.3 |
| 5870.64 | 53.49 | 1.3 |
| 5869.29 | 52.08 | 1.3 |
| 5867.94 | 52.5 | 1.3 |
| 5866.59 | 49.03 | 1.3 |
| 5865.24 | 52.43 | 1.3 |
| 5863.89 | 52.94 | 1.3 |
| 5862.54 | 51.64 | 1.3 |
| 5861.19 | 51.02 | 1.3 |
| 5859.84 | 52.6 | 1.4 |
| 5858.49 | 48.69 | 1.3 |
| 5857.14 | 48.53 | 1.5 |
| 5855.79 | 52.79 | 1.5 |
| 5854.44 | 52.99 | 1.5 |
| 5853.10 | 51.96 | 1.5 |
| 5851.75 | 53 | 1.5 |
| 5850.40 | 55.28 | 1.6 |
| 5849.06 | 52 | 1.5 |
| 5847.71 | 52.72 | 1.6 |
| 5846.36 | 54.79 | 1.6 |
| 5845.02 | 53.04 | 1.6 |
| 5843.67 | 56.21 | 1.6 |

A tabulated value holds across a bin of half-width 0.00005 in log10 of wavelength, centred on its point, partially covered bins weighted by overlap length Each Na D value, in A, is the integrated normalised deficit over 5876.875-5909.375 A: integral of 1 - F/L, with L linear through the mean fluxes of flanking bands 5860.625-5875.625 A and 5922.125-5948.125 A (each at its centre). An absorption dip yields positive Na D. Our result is 1.6 A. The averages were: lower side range 52.4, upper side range 52.6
